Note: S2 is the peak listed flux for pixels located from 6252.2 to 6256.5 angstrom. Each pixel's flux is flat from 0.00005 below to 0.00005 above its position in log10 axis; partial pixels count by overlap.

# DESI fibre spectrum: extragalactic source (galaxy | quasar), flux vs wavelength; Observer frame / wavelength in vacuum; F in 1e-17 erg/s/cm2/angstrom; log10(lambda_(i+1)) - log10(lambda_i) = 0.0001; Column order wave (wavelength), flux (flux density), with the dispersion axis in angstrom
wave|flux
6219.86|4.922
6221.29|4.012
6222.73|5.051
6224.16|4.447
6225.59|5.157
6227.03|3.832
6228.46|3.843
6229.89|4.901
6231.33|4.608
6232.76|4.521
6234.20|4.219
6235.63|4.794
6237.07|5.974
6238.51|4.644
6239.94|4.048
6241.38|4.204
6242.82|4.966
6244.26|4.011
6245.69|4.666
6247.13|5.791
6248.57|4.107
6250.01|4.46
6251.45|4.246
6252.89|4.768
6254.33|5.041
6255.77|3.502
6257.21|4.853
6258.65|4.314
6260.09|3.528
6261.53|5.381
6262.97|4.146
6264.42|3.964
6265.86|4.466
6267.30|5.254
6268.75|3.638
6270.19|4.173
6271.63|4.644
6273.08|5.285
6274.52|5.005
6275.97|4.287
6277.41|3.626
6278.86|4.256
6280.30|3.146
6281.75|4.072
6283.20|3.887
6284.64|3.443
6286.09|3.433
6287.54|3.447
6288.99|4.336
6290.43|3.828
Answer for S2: 5.041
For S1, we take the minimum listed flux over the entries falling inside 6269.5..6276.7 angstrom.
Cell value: 4.173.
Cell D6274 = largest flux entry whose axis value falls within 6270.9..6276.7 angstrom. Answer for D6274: 5.285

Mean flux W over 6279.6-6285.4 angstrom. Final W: 3.64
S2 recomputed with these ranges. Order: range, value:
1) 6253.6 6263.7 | 5.381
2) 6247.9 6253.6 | 4.768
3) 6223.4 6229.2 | 5.157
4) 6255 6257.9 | 4.853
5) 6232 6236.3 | 4.794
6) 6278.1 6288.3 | 4.256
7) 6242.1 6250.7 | 5.791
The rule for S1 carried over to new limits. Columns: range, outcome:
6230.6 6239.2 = 4.219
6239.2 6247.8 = 4.011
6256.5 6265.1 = 3.528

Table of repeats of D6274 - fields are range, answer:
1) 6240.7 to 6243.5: 4.966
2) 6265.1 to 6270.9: 5.254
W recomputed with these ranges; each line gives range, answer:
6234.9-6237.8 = 5.37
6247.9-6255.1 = 4.52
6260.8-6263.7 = 4.75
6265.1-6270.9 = 4.38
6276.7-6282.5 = 3.77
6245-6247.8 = 5.22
